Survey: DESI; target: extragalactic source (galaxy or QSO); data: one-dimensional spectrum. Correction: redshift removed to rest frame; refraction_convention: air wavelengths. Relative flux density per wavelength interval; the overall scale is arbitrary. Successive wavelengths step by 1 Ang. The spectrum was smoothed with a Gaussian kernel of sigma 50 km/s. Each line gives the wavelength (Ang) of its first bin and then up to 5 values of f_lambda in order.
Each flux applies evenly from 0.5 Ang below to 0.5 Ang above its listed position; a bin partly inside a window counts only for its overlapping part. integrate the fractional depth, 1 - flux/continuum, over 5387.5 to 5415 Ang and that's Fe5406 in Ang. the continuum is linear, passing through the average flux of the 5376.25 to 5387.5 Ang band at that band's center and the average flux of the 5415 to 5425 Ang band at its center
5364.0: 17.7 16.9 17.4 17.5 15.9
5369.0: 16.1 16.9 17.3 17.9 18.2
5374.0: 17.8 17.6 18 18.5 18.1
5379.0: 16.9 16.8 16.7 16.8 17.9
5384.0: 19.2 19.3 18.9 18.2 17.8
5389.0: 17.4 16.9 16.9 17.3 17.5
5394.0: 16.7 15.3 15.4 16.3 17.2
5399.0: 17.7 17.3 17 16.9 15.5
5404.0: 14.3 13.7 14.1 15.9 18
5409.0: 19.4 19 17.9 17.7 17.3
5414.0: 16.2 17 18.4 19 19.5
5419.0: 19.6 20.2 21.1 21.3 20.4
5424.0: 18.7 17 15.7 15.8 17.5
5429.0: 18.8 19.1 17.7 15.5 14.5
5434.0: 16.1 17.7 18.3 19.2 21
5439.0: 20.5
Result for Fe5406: 2.9 Ang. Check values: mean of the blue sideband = 17.9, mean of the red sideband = 19.5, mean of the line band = 16.8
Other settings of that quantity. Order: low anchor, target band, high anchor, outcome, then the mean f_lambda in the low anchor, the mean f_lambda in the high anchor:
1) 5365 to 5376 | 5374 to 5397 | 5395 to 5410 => -0.8 Ang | 17.3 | 16.4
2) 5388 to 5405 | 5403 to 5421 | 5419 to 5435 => -0.2 Ang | 16.6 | 18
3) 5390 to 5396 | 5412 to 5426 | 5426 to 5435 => -1.6 Ang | 16.6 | 16.9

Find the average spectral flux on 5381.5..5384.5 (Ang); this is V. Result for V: 18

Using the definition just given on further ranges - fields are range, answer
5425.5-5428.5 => 16.3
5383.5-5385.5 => 19.2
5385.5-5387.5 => 18.5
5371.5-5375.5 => 17.9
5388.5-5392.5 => 17.1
